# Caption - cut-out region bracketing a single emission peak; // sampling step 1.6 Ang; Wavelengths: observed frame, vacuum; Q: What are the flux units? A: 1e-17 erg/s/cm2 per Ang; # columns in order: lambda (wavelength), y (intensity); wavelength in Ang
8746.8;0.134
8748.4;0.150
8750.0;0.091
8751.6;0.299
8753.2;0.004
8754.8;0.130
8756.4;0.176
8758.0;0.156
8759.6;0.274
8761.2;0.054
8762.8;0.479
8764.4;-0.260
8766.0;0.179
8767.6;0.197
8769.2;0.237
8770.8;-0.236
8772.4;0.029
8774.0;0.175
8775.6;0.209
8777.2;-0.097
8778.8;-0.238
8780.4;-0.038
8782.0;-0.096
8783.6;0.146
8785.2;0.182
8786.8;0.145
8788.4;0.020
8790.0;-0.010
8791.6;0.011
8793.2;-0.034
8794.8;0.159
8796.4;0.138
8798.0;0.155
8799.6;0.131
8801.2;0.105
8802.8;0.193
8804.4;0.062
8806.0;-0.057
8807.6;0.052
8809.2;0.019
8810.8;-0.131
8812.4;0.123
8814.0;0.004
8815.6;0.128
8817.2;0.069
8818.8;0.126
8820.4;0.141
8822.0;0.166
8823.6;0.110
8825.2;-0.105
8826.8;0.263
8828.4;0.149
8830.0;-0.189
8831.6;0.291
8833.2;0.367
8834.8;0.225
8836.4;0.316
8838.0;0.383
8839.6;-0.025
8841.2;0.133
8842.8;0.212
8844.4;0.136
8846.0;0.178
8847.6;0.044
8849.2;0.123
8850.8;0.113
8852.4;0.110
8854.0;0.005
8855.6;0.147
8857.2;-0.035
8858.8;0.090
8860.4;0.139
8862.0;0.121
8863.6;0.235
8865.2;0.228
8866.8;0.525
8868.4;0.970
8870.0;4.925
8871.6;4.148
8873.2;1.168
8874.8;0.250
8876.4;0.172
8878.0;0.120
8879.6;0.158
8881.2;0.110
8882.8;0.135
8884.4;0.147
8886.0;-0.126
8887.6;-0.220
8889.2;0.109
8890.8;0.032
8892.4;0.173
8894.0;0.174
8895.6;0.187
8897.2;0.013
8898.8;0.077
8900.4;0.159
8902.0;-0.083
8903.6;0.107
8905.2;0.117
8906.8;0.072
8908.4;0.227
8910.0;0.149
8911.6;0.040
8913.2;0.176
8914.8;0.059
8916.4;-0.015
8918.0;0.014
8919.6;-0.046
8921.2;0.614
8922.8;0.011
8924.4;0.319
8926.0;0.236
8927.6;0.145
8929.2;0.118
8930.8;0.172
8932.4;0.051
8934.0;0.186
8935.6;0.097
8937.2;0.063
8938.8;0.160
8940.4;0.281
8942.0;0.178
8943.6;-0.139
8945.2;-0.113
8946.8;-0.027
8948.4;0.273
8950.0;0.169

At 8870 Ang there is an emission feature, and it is H-beta 4861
